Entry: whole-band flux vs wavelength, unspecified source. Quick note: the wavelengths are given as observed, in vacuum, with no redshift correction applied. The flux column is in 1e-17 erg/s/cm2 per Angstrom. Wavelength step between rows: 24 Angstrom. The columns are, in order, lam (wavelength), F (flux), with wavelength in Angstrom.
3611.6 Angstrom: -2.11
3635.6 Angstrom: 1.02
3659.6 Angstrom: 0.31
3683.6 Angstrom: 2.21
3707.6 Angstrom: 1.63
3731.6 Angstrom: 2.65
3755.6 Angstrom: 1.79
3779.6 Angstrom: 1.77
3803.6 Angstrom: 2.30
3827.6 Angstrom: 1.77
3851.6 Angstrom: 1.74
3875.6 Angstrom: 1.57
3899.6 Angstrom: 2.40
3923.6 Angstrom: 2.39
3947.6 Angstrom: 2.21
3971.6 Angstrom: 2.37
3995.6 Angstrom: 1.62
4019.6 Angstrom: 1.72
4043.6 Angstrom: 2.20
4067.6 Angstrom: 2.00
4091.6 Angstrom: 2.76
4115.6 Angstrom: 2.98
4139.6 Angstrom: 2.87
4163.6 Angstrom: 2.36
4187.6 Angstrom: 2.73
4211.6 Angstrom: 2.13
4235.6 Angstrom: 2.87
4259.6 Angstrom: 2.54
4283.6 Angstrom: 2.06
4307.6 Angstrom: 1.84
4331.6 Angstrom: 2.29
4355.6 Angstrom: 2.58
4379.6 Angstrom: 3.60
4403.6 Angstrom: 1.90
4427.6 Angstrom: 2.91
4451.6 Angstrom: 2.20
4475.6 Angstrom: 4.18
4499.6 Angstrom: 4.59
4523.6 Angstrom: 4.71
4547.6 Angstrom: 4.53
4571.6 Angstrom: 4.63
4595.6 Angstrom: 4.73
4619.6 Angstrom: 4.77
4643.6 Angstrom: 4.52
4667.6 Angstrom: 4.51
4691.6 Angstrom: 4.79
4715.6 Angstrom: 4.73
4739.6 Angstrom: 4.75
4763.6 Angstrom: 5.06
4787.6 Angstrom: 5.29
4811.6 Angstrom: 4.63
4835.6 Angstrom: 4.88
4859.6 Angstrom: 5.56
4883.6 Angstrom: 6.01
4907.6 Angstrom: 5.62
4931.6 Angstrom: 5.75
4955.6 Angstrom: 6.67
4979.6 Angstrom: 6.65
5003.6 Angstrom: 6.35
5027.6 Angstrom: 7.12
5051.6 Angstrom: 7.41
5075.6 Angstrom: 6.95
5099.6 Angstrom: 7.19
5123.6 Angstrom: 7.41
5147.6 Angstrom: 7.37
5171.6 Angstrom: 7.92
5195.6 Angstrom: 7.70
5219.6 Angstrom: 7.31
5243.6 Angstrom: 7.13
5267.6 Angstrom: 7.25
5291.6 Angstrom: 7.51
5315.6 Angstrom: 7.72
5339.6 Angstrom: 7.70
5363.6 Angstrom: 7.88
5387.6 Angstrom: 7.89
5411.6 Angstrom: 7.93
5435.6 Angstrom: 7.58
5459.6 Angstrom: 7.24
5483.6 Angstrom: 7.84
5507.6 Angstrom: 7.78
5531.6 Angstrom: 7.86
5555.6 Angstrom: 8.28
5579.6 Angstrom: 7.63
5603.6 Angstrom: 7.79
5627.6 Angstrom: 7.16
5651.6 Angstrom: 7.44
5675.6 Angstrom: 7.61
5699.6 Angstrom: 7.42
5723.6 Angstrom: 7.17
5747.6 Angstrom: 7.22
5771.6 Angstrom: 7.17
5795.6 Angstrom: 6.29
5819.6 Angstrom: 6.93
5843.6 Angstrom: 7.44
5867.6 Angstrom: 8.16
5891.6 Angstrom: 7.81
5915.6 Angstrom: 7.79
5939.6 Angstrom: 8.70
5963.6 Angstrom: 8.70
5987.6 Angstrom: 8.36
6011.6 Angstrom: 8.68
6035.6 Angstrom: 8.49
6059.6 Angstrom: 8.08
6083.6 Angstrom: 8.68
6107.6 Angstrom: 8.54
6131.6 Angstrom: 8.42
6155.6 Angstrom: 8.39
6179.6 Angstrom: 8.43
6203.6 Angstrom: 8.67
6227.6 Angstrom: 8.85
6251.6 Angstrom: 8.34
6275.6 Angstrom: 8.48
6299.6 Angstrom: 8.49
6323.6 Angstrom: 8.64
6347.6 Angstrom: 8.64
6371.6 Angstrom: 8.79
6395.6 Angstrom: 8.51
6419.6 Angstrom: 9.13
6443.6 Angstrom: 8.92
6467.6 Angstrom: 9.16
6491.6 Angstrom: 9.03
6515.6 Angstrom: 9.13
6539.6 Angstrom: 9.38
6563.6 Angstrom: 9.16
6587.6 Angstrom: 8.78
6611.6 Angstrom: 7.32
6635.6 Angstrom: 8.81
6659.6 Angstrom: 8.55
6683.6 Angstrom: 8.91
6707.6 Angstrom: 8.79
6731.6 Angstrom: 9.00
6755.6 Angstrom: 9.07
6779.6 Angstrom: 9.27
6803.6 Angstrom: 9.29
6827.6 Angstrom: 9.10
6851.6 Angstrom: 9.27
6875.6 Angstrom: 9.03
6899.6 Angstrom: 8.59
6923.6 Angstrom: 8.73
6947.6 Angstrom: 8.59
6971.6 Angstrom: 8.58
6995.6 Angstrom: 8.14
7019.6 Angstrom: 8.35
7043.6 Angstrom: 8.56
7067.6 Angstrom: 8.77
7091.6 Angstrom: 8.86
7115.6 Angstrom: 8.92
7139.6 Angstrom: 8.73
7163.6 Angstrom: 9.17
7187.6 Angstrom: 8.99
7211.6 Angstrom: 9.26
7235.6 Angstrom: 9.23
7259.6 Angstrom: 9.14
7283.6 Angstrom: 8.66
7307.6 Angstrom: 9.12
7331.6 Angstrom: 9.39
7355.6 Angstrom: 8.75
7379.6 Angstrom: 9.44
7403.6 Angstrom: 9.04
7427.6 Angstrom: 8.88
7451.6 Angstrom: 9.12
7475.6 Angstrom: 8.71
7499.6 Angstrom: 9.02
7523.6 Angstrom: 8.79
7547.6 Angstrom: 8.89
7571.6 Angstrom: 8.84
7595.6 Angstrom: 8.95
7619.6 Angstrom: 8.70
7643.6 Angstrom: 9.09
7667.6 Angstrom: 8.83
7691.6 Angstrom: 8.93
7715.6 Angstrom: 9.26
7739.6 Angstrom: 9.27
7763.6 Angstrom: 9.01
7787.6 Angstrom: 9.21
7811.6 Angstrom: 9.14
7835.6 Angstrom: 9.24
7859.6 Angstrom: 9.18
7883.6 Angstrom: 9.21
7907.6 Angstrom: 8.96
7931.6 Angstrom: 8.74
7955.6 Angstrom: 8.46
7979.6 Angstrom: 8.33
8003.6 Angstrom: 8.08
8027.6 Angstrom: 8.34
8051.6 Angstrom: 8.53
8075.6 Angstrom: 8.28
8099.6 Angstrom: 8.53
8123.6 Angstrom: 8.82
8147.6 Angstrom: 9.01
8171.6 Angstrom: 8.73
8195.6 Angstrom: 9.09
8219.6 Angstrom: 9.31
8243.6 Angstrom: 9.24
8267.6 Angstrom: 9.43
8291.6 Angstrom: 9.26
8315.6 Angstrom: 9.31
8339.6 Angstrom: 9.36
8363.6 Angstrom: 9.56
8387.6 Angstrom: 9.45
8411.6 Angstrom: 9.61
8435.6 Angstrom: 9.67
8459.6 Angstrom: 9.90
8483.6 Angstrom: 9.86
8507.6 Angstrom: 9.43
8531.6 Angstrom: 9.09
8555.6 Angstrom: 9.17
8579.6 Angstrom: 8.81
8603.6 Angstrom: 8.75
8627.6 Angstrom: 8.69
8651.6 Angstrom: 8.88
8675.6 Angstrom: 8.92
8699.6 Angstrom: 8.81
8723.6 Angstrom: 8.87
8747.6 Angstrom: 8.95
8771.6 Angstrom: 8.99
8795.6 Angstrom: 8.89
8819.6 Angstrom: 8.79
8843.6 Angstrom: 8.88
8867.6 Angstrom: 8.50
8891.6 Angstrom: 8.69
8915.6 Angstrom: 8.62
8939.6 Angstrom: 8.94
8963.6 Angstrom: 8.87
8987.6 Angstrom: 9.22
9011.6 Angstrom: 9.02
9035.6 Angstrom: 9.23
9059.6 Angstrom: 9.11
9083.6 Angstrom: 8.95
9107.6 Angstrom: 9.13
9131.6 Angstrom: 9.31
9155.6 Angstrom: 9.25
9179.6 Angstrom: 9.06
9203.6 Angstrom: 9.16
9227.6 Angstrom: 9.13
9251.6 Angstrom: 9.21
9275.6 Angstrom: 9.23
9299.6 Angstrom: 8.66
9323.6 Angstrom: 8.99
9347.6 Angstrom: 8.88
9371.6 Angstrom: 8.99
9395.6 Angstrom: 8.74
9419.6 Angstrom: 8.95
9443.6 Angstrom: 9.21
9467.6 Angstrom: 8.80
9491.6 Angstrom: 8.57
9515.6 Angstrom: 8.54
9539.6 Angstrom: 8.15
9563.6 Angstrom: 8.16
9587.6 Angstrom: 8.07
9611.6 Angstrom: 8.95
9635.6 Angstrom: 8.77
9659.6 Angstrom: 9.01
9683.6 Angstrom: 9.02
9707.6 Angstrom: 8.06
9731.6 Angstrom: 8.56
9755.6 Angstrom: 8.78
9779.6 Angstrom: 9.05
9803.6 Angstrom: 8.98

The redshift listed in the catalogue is 0.12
